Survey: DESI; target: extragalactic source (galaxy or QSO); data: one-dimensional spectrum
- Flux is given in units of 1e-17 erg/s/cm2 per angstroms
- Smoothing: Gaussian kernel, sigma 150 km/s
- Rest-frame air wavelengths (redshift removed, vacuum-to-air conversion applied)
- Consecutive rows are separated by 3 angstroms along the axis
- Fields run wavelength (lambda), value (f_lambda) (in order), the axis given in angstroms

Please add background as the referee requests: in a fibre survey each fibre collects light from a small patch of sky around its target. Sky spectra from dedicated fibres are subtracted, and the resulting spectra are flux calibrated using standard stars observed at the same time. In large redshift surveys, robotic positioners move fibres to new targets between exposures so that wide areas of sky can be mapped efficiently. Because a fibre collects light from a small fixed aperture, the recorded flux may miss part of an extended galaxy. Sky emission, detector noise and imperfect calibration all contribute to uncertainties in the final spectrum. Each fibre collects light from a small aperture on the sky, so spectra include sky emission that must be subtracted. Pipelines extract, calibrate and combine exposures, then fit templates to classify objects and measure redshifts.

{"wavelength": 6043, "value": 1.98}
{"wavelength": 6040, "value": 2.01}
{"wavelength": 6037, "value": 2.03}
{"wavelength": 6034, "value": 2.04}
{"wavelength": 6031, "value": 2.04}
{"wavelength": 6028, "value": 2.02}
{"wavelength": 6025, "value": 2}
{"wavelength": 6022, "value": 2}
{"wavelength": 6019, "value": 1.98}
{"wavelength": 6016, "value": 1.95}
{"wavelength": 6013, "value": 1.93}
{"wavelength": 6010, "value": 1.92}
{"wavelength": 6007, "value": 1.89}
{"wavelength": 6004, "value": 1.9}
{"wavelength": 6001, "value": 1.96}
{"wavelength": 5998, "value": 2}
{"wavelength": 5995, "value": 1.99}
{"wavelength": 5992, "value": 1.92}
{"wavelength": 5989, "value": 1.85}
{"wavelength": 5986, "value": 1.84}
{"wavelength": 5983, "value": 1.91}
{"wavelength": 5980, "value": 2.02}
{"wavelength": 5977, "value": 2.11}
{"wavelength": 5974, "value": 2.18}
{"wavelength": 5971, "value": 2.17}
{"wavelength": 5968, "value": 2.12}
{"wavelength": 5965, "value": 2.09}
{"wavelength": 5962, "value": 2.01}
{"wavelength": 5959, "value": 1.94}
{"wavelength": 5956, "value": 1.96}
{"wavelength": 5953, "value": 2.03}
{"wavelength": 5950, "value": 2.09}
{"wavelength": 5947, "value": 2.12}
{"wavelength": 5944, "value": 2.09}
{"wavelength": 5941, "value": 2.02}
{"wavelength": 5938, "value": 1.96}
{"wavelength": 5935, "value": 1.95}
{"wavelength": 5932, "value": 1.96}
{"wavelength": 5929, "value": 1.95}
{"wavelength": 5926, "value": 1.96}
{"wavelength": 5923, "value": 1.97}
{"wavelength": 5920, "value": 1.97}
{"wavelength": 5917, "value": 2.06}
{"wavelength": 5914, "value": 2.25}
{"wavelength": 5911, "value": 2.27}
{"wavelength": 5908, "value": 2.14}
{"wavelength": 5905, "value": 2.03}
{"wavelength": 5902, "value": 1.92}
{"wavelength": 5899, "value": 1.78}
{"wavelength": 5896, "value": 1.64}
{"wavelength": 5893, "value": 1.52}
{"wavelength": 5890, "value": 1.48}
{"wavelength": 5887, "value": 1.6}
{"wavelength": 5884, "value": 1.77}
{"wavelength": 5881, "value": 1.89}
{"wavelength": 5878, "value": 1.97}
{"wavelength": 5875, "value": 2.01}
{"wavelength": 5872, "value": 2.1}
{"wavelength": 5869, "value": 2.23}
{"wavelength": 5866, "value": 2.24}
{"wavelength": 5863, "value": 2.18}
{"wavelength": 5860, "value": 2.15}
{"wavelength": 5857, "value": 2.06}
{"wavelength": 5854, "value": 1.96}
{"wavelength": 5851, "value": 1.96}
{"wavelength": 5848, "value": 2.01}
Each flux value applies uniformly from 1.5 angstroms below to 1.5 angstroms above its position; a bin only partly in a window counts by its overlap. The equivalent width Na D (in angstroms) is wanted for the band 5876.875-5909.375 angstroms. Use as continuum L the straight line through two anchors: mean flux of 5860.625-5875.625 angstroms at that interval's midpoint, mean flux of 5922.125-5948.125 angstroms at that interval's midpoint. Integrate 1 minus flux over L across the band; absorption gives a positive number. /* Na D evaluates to 4.8 angstroms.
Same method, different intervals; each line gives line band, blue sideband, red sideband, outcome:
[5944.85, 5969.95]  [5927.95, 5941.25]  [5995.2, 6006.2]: -1.1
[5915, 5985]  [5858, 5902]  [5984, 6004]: -4.1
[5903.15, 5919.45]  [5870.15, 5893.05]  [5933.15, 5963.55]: -2.0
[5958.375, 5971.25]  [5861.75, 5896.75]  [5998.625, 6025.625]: -0.9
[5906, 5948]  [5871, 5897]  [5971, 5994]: -4.1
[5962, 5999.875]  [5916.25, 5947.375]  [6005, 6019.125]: -1.2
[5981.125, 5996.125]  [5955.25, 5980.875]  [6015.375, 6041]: 1.1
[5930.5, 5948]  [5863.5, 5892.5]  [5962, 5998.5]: -0.3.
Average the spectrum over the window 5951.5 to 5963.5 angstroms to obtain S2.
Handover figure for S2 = 1.98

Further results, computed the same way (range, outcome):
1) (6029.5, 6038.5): 2.04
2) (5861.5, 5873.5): 2.19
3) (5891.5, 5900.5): 1.65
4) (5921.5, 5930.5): 1.96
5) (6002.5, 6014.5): 1.91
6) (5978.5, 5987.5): 1.92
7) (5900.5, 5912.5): 2.09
